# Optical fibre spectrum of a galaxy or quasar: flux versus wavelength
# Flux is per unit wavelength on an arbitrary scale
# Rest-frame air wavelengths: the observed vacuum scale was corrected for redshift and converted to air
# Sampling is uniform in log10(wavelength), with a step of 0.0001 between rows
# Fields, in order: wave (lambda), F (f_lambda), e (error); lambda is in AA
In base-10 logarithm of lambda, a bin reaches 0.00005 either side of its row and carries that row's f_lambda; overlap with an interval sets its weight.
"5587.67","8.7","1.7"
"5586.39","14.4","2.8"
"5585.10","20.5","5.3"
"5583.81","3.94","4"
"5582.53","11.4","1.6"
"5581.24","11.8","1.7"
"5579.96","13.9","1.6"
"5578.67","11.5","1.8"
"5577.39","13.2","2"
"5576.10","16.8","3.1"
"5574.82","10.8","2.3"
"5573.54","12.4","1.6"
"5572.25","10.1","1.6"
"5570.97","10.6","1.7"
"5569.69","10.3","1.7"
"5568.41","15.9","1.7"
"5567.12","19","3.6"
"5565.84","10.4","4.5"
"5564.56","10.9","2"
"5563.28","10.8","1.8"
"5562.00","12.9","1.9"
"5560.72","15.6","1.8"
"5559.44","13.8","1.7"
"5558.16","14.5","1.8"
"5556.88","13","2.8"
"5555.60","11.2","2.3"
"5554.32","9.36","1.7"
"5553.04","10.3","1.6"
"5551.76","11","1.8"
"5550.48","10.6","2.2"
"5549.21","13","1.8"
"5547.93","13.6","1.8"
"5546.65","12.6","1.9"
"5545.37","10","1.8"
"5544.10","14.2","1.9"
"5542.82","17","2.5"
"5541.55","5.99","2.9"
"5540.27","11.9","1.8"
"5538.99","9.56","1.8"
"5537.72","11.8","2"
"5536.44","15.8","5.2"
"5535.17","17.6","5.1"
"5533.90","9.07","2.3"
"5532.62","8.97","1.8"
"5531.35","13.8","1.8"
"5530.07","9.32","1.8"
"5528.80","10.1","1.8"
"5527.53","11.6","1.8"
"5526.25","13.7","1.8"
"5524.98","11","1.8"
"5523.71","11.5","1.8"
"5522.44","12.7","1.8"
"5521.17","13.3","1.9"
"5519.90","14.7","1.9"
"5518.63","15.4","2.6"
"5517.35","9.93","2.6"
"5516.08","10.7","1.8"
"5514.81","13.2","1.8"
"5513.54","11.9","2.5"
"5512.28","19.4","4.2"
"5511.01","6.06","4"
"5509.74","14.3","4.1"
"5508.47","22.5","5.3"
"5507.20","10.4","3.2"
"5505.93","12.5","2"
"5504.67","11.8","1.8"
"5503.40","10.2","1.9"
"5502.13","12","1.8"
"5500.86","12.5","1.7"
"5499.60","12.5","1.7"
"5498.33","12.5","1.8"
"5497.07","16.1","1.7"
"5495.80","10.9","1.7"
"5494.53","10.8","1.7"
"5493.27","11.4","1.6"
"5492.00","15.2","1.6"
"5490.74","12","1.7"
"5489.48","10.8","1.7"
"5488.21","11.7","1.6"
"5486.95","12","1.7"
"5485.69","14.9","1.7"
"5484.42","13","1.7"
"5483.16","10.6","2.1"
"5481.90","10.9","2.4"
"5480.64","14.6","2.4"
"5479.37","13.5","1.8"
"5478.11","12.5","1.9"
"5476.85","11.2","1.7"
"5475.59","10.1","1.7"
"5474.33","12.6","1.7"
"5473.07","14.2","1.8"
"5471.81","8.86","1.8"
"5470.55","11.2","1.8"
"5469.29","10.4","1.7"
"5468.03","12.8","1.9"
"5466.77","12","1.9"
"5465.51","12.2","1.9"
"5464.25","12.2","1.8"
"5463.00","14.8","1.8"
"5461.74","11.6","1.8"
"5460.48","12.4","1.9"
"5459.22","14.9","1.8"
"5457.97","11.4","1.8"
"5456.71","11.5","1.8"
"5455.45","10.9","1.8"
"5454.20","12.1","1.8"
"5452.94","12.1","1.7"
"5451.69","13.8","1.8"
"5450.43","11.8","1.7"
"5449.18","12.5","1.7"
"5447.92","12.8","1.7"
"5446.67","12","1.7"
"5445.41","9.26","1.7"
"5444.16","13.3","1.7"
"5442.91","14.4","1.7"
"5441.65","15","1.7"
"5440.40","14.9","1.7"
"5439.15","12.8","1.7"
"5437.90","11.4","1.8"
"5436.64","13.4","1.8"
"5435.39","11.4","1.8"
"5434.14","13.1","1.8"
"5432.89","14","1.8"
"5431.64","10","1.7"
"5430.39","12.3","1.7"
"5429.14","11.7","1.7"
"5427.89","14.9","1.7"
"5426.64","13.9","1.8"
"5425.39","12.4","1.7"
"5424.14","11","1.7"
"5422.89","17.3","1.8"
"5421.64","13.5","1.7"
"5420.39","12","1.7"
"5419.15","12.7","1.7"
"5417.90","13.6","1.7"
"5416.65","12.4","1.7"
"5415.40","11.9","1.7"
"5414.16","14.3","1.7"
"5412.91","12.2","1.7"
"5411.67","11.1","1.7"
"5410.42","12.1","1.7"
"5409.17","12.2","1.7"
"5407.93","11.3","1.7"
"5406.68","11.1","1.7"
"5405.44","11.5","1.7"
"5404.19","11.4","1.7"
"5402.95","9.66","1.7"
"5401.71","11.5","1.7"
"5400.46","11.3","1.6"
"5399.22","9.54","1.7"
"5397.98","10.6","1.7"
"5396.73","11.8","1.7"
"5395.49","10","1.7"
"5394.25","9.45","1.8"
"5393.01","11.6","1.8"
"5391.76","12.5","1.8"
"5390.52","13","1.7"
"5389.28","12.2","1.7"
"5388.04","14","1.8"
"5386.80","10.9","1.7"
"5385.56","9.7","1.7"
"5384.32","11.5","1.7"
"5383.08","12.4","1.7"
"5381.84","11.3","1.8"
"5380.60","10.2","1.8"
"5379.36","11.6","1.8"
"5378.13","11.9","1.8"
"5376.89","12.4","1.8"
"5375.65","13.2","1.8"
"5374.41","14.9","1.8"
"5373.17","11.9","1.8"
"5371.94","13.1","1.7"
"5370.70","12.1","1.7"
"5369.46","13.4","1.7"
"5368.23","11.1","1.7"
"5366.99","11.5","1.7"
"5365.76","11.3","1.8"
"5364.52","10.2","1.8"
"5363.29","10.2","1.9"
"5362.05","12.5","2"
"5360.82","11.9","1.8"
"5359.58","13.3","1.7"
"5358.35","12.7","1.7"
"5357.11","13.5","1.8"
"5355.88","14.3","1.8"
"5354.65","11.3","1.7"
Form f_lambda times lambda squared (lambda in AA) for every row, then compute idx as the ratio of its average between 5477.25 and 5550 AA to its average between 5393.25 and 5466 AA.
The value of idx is 1.05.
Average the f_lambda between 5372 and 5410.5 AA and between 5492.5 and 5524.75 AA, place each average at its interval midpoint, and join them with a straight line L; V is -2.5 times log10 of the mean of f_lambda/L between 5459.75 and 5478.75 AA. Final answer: 0.04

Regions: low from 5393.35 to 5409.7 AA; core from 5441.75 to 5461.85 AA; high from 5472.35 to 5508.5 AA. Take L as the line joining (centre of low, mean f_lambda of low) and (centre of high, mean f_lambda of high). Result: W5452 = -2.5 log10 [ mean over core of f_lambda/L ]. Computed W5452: -0.06 mag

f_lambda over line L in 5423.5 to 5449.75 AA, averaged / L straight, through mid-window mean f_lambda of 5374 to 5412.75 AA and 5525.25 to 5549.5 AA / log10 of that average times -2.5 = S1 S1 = -0.09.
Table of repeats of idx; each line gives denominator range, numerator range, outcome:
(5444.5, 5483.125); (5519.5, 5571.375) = 1.05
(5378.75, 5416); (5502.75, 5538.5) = 1.15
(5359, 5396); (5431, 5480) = 1.07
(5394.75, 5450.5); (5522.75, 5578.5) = 1.04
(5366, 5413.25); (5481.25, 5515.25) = 1.13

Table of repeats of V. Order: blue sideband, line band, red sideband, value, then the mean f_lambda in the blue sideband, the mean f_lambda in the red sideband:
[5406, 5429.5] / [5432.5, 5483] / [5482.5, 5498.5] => 0.02 mag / 12.7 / 12.5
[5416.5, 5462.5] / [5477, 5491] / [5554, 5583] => 0.03 mag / 12.7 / 12.7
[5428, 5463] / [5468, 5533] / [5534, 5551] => 0.02 mag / 12.5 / 12.5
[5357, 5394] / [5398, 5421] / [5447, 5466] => 0.04 mag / 12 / 12.5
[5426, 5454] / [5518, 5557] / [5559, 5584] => 0.04 mag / 12.8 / 12.4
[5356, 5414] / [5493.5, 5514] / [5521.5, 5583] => -0.07 mag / 11.8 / 12.2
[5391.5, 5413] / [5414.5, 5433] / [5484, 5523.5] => -0.13 mag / 11.1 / 12.8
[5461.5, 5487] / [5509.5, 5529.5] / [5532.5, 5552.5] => -0.02 mag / 12.2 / 12.1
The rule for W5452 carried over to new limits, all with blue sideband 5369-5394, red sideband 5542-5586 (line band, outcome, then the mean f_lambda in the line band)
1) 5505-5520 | -0.077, 13.3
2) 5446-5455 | -0.010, 12.4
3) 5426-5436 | -0.037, 12.7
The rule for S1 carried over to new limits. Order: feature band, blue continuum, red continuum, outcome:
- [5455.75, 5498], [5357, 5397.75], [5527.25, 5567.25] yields -0.02 mag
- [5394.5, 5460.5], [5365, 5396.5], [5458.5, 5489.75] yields -0.02 mag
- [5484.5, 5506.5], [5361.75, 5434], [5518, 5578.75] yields -0.01 mag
